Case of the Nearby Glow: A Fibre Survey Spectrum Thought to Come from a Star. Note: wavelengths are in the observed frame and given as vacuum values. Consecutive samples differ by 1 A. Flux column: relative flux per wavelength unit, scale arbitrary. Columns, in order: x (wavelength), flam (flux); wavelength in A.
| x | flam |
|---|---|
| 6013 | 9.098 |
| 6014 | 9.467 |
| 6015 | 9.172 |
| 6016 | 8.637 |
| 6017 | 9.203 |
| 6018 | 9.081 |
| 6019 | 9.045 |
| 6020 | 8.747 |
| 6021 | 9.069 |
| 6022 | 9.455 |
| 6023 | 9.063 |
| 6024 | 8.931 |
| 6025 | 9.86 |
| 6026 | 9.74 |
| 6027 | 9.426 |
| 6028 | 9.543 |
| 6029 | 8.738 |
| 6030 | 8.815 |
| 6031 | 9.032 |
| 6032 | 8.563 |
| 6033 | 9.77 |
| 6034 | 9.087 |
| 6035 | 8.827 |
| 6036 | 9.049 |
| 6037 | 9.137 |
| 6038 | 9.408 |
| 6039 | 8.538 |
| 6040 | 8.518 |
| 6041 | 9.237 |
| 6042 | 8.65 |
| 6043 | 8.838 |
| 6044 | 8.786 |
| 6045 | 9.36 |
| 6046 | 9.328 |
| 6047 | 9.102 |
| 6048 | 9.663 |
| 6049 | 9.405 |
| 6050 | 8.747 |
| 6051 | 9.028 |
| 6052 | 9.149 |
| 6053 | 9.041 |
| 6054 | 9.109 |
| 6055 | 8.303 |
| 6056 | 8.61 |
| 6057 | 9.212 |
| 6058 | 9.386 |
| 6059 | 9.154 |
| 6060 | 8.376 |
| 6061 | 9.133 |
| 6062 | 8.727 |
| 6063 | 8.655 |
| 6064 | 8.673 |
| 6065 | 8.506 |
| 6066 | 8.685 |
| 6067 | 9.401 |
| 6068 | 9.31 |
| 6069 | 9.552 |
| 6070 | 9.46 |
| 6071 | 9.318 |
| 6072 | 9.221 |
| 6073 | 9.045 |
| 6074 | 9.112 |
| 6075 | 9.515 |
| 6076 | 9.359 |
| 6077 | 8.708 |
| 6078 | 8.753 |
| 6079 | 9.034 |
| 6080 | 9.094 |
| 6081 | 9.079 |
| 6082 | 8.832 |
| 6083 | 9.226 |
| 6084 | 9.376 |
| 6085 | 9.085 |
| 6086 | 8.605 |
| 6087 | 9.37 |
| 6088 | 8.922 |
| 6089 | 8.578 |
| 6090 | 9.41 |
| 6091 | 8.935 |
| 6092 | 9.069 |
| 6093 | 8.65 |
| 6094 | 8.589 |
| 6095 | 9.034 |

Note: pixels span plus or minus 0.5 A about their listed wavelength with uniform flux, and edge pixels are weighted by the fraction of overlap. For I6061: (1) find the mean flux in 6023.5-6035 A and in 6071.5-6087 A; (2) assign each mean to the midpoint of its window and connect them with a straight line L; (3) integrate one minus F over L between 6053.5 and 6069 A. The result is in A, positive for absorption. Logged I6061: 0.38 A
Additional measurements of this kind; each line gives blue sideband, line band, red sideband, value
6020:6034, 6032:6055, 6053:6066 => -0.10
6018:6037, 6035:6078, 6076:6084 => 0.21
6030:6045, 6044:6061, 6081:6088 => -0.10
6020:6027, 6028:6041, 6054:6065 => 0.25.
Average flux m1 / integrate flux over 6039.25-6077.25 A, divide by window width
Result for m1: 9.04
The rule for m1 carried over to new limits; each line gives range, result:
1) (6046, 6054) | 9.17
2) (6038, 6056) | 8.99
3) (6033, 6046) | 9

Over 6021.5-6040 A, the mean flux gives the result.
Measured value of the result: 9.15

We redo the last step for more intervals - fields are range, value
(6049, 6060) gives 8.97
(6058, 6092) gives 9.04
